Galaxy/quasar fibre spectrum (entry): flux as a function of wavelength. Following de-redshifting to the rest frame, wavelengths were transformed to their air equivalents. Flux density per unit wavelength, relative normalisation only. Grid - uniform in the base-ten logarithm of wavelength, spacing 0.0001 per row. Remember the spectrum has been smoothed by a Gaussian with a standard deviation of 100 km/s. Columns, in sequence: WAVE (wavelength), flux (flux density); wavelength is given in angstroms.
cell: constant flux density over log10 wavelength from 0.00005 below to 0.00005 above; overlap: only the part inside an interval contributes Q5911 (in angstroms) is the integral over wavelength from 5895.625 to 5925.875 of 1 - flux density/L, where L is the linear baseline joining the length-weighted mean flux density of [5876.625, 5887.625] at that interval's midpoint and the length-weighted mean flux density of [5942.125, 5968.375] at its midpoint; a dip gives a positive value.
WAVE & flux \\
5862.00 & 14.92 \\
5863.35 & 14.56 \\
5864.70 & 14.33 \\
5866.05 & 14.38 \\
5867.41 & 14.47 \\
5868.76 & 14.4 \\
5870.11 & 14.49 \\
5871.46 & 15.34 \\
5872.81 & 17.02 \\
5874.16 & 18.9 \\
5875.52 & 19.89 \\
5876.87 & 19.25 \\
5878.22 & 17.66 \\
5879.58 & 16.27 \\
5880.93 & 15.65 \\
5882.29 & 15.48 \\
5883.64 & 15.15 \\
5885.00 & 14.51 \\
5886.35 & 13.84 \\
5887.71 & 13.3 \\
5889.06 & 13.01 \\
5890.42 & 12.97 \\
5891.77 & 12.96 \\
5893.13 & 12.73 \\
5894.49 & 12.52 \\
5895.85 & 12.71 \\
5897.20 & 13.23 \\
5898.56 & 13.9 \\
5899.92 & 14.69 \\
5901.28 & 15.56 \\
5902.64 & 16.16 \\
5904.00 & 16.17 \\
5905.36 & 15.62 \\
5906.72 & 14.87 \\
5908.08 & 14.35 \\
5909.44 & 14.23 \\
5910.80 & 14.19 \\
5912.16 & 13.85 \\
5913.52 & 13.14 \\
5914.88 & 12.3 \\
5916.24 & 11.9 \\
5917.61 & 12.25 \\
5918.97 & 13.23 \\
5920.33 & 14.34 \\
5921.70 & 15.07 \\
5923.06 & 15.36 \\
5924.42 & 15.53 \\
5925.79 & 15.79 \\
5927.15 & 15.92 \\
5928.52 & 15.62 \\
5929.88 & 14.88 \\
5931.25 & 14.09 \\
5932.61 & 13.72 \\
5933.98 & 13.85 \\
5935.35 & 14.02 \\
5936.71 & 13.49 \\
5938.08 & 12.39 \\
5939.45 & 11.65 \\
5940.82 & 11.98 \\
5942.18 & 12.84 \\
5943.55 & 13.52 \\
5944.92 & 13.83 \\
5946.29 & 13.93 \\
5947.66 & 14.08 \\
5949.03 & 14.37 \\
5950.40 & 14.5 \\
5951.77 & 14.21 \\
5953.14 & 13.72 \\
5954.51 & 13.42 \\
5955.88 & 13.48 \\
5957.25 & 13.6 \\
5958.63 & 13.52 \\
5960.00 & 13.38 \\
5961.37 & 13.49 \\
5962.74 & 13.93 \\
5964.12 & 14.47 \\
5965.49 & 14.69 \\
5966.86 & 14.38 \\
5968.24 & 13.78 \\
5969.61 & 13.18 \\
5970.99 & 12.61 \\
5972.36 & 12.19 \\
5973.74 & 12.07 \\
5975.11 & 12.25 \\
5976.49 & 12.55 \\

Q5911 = 1.4 angstroms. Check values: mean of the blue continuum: 15.7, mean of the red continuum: 13.9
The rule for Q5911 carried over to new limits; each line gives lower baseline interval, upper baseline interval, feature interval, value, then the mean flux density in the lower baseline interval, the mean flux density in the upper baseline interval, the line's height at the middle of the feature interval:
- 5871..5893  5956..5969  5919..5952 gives 0.9 angstroms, 15.6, 13.9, 14.5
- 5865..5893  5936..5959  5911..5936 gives -0.1 angstroms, 15.4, 13.4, 14.1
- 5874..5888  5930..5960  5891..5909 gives 1.4 angstroms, 16.3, 13.6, 15.5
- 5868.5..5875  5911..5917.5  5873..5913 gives -1.2 angstroms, 16.2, 12.9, 14.5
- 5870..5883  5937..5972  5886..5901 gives 2.8 angstroms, 17.1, 13.5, 16.3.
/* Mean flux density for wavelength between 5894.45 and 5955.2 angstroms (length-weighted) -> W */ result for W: 14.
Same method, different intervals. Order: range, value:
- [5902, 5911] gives 15.1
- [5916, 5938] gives 14.3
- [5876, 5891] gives 15.3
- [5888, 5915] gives 14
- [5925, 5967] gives 13.9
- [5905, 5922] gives 13.7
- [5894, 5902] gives 13.8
